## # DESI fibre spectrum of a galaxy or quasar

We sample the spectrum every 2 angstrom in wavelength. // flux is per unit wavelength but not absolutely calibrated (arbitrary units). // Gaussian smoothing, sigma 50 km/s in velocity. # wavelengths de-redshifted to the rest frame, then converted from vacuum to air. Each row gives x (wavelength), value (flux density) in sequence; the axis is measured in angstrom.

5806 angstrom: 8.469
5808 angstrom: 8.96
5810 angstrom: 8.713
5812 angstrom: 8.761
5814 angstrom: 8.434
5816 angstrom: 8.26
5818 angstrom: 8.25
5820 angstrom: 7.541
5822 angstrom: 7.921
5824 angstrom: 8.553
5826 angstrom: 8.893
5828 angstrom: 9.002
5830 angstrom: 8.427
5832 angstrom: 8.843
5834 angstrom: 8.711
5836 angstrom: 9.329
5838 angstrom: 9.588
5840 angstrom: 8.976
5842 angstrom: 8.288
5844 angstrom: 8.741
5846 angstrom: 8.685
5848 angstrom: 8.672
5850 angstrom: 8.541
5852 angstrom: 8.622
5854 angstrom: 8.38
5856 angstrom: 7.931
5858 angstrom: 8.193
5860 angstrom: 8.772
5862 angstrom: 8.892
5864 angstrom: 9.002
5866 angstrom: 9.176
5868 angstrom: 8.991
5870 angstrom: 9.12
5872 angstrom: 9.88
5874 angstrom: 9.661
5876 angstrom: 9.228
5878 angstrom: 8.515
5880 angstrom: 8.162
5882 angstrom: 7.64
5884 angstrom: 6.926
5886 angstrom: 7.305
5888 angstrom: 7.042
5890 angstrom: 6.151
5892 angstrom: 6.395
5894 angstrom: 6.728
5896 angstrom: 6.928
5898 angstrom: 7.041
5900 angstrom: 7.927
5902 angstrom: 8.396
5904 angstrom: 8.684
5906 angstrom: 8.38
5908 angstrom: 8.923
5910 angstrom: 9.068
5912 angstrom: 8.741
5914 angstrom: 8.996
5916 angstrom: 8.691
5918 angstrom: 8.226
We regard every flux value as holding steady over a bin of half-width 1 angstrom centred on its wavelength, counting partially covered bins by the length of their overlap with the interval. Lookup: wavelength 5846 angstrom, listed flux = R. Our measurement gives 8.685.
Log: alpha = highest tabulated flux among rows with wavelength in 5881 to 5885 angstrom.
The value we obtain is 7.64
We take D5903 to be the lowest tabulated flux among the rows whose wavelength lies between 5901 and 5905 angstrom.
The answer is 8.396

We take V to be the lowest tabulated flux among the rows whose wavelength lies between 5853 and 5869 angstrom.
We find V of 7.931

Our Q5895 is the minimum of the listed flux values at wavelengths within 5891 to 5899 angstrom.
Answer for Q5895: 6.395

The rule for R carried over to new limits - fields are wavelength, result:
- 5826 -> 8.893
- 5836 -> 9.329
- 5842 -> 8.288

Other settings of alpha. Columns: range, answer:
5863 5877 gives 9.88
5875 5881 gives 9.228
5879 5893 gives 8.162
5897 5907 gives 8.684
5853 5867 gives 9.176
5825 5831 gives 9.002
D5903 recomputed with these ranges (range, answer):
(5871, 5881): 8.162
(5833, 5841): 8.711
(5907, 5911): 8.923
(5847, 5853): 8.541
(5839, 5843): 8.288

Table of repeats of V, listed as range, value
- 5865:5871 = 8.991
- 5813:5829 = 7.541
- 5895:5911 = 6.928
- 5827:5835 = 8.427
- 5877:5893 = 6.151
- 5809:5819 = 8.25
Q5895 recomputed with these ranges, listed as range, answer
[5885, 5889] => 7.042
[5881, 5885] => 6.926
